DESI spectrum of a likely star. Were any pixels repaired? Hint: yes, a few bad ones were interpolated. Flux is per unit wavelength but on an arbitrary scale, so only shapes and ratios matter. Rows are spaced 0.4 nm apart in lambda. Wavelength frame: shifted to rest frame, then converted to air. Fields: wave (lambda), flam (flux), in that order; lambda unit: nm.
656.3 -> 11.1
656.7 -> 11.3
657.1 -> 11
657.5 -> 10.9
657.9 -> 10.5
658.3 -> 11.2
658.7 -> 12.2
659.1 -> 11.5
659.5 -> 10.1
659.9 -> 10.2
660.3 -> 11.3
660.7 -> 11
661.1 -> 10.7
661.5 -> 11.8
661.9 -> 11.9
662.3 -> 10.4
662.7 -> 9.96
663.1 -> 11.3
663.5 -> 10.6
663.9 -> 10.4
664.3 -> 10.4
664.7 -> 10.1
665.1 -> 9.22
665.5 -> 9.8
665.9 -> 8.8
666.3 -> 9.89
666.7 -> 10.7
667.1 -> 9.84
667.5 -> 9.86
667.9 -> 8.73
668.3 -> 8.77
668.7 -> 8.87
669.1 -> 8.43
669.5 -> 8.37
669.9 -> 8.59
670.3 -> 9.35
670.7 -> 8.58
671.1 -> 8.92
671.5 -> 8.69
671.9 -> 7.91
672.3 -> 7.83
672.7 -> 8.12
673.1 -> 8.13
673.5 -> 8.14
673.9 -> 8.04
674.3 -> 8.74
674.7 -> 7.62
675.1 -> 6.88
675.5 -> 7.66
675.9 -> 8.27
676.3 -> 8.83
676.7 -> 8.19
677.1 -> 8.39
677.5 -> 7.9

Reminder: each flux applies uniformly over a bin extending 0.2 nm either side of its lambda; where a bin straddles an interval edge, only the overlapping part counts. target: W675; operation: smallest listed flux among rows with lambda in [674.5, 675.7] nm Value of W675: 6.88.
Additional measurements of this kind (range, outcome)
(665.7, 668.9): 8.73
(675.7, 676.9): 8.19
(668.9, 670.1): 8.37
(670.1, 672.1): 7.91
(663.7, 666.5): 8.8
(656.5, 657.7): 10.9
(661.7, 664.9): 9.96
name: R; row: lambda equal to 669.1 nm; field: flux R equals 8.43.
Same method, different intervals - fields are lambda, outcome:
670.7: 8.58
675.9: 8.27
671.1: 8.92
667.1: 9.84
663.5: 10.6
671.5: 8.69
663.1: 11.3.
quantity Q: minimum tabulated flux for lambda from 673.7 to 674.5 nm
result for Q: 8.04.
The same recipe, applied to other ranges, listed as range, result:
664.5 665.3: 9.22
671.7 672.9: 7.83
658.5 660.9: 10.1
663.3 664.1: 10.4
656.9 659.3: 10.5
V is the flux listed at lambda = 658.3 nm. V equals 11.2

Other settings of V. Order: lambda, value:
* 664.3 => 10.4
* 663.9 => 10.4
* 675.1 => 6.88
